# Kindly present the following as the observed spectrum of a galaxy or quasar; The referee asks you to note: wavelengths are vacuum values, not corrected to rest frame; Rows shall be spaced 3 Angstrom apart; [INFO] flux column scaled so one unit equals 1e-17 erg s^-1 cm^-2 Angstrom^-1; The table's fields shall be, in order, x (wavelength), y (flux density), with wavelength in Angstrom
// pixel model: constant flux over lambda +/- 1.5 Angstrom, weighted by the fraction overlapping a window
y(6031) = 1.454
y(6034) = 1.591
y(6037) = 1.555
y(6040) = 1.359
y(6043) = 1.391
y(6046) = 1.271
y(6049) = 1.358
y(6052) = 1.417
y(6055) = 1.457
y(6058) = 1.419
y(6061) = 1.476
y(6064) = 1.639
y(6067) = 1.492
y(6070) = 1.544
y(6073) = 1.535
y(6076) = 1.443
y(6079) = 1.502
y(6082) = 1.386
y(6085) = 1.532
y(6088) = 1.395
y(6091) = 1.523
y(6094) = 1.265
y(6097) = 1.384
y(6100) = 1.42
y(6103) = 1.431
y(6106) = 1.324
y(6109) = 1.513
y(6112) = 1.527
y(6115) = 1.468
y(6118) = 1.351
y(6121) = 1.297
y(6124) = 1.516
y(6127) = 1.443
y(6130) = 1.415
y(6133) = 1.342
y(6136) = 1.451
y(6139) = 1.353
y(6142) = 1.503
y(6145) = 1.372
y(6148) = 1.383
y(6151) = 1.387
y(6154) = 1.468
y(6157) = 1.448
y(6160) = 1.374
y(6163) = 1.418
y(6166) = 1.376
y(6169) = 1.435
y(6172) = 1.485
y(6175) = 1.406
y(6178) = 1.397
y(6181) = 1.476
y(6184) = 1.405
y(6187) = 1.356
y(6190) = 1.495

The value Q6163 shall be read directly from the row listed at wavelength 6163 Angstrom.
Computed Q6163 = 1.418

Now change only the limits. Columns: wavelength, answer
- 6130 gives 1.415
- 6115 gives 1.468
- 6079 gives 1.502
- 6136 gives 1.451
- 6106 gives 1.324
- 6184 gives 1.405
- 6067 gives 1.492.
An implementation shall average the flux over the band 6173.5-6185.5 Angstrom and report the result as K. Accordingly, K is 1.42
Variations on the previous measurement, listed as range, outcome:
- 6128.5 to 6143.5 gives 1.41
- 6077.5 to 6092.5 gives 1.47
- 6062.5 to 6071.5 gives 1.56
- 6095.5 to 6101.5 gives 1.4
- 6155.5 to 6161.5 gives 1.41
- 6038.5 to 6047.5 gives 1.34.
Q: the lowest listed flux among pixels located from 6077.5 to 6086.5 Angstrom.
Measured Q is 1.386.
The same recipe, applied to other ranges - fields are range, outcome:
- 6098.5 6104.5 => 1.42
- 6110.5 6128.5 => 1.297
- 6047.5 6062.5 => 1.358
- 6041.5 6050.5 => 1.271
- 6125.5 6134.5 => 1.342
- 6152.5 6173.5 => 1.374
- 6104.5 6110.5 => 1.324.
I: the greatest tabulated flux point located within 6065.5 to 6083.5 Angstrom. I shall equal 1.544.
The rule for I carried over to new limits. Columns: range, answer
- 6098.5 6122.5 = 1.527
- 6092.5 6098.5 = 1.384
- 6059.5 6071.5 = 1.639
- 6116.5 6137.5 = 1.516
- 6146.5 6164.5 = 1.468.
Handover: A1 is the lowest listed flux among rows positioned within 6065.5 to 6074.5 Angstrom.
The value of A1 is 1.492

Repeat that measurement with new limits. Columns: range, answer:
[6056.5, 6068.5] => 1.419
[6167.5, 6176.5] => 1.406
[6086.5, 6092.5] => 1.395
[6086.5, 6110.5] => 1.265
